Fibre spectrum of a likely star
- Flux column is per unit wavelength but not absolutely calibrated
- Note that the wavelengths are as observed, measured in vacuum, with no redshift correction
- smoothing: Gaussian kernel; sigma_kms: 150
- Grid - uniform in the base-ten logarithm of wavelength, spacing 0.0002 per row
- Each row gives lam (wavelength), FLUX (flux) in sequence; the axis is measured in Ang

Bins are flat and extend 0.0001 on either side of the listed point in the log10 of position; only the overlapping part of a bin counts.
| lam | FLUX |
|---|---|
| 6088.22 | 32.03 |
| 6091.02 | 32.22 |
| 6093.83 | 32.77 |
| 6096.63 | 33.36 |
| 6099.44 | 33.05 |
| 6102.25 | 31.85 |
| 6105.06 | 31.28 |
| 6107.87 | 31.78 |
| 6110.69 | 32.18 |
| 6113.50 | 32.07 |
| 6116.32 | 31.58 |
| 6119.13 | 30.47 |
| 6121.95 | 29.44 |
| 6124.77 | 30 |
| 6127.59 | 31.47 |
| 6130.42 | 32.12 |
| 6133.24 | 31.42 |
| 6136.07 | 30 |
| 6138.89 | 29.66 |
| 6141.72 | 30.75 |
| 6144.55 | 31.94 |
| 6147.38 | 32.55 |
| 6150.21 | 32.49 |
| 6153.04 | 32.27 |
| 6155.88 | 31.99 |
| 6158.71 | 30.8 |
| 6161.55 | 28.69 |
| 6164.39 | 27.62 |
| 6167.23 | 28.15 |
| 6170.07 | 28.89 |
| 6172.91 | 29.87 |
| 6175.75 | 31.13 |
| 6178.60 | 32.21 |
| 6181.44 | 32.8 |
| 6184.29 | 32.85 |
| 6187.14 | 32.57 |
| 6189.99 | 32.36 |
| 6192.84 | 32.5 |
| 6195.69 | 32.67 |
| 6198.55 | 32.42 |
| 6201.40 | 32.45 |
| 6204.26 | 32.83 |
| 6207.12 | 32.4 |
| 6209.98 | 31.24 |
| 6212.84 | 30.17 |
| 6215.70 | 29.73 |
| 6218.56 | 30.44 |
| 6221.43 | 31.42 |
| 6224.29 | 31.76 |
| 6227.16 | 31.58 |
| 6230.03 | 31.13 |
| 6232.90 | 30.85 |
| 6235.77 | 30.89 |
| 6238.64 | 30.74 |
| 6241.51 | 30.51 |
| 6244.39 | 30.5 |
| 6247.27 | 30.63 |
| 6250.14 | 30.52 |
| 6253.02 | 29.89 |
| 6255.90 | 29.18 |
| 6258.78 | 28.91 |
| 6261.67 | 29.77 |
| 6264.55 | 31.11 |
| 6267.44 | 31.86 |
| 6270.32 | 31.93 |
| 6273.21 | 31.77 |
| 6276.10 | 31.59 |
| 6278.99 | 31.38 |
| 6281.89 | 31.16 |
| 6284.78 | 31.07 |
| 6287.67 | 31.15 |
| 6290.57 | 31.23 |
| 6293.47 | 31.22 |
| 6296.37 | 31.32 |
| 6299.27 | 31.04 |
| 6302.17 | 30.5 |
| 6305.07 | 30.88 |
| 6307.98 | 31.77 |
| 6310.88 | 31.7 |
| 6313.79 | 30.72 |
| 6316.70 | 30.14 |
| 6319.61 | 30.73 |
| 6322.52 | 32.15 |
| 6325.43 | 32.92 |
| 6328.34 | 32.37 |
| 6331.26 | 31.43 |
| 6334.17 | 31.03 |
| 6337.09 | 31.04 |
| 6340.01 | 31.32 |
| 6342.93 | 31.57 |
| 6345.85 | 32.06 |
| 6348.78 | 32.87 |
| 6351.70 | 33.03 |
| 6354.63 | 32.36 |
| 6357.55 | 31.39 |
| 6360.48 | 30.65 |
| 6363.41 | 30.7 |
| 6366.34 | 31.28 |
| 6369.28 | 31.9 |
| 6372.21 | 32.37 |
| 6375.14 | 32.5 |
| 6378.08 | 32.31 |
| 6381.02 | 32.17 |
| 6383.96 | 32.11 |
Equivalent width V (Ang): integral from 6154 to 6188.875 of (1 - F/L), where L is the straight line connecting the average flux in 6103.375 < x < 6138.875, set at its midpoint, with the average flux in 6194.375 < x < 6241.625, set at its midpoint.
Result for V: 0.6 Ang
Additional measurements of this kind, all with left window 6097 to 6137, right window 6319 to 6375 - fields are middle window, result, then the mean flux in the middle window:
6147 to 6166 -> 0.40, 30.8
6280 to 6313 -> 0.54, 31.2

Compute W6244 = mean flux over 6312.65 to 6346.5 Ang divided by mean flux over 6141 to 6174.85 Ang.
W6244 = 1.03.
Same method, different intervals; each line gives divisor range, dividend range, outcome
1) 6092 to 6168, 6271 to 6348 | 1.01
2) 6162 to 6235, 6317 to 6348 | 1.01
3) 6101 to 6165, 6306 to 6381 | 1.02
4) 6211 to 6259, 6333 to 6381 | 1.04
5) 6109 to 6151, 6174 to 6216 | 1.03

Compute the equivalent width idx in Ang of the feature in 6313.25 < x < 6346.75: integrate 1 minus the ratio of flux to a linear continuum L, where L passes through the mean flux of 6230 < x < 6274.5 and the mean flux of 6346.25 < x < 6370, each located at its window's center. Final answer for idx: 0.00 Ang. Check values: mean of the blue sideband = 30.6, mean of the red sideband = 31.8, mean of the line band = 31.5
